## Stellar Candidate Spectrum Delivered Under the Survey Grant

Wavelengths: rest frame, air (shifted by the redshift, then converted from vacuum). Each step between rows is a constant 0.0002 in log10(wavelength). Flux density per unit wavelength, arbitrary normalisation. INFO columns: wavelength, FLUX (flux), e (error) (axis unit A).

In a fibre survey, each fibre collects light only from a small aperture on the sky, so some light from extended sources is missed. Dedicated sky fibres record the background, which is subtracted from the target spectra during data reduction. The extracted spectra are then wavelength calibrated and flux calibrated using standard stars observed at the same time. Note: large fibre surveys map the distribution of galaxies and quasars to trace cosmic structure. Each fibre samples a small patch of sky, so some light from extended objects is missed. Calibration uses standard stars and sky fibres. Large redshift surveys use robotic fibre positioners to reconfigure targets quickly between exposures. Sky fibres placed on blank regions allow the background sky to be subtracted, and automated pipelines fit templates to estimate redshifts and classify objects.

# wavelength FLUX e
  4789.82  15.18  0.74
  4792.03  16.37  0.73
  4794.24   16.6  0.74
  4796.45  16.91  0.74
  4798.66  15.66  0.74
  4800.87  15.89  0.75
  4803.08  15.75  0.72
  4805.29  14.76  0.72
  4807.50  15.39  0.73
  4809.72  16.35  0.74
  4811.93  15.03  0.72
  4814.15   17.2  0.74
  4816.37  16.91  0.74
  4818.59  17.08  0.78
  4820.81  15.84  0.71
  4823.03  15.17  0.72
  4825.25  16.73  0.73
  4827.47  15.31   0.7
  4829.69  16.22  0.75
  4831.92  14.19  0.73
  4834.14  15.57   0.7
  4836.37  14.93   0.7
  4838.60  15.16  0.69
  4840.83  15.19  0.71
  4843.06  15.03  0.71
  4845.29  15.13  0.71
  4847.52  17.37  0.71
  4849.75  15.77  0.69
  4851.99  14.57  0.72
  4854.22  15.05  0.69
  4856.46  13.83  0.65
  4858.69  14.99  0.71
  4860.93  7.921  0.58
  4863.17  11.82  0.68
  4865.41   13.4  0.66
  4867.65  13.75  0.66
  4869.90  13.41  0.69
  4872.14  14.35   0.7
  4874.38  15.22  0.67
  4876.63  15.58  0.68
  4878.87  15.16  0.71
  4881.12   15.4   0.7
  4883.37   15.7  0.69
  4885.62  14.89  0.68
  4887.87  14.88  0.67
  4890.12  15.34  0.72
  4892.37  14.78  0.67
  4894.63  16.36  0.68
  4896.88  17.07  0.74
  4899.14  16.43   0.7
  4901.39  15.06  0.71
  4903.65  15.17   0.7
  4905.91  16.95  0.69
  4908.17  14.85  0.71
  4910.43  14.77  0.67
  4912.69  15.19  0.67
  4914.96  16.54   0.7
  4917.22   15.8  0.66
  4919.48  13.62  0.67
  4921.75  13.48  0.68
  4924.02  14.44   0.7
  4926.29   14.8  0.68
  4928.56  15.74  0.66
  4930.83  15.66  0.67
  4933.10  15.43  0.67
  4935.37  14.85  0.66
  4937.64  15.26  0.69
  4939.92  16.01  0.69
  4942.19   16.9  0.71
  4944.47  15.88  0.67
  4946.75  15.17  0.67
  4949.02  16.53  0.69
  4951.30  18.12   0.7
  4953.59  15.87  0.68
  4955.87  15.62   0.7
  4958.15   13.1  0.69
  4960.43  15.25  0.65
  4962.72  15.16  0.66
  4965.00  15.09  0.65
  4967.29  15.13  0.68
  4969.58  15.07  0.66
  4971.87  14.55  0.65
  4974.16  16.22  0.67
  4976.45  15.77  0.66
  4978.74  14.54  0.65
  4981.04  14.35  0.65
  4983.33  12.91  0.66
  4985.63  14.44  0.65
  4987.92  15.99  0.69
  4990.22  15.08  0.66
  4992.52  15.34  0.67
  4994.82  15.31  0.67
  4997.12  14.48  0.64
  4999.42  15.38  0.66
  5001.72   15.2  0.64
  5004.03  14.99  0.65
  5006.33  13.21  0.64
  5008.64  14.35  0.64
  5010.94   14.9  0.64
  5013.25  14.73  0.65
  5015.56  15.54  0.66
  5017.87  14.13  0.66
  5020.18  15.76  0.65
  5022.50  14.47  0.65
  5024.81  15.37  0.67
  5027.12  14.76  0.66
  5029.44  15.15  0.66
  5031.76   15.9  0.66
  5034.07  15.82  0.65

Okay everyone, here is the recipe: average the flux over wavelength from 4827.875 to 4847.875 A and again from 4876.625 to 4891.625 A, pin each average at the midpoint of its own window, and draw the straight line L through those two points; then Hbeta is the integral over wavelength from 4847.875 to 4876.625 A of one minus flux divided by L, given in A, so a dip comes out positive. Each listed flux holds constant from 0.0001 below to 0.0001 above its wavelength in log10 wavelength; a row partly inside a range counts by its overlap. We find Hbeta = 2.72 A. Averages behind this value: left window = 15.3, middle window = 13.8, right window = 15.2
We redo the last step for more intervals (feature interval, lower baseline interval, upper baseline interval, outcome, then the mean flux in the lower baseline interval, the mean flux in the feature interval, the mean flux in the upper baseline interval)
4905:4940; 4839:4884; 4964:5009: -1.27 A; 14.4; 15.2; 14.9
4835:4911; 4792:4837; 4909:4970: 3.76 A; 15.9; 14.9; 15.4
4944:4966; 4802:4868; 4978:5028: -1.05 A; 15.1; 15.6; 14.8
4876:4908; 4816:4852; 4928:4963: 0.13 A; 15.7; 15.6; 15.7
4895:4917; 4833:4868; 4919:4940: -1.58 A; 14.4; 15.8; 14.9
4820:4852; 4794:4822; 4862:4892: -0.11 A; 16.1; 15.5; 14.5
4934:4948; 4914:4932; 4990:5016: -0.67 A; 15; 15.7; 14.9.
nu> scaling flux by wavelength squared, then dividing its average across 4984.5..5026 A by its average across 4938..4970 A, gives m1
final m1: 1.0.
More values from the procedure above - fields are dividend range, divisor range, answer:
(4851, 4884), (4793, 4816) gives 0.90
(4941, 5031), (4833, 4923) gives 1.06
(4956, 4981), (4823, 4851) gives 1.02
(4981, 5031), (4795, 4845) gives 1.02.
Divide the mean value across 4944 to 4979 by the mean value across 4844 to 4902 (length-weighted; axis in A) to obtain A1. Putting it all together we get 1.05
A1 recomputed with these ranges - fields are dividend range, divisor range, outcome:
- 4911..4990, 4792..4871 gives 1.01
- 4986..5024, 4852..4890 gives 1.06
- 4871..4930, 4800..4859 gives 0.98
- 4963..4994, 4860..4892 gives 1.06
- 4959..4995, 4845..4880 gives 1.06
